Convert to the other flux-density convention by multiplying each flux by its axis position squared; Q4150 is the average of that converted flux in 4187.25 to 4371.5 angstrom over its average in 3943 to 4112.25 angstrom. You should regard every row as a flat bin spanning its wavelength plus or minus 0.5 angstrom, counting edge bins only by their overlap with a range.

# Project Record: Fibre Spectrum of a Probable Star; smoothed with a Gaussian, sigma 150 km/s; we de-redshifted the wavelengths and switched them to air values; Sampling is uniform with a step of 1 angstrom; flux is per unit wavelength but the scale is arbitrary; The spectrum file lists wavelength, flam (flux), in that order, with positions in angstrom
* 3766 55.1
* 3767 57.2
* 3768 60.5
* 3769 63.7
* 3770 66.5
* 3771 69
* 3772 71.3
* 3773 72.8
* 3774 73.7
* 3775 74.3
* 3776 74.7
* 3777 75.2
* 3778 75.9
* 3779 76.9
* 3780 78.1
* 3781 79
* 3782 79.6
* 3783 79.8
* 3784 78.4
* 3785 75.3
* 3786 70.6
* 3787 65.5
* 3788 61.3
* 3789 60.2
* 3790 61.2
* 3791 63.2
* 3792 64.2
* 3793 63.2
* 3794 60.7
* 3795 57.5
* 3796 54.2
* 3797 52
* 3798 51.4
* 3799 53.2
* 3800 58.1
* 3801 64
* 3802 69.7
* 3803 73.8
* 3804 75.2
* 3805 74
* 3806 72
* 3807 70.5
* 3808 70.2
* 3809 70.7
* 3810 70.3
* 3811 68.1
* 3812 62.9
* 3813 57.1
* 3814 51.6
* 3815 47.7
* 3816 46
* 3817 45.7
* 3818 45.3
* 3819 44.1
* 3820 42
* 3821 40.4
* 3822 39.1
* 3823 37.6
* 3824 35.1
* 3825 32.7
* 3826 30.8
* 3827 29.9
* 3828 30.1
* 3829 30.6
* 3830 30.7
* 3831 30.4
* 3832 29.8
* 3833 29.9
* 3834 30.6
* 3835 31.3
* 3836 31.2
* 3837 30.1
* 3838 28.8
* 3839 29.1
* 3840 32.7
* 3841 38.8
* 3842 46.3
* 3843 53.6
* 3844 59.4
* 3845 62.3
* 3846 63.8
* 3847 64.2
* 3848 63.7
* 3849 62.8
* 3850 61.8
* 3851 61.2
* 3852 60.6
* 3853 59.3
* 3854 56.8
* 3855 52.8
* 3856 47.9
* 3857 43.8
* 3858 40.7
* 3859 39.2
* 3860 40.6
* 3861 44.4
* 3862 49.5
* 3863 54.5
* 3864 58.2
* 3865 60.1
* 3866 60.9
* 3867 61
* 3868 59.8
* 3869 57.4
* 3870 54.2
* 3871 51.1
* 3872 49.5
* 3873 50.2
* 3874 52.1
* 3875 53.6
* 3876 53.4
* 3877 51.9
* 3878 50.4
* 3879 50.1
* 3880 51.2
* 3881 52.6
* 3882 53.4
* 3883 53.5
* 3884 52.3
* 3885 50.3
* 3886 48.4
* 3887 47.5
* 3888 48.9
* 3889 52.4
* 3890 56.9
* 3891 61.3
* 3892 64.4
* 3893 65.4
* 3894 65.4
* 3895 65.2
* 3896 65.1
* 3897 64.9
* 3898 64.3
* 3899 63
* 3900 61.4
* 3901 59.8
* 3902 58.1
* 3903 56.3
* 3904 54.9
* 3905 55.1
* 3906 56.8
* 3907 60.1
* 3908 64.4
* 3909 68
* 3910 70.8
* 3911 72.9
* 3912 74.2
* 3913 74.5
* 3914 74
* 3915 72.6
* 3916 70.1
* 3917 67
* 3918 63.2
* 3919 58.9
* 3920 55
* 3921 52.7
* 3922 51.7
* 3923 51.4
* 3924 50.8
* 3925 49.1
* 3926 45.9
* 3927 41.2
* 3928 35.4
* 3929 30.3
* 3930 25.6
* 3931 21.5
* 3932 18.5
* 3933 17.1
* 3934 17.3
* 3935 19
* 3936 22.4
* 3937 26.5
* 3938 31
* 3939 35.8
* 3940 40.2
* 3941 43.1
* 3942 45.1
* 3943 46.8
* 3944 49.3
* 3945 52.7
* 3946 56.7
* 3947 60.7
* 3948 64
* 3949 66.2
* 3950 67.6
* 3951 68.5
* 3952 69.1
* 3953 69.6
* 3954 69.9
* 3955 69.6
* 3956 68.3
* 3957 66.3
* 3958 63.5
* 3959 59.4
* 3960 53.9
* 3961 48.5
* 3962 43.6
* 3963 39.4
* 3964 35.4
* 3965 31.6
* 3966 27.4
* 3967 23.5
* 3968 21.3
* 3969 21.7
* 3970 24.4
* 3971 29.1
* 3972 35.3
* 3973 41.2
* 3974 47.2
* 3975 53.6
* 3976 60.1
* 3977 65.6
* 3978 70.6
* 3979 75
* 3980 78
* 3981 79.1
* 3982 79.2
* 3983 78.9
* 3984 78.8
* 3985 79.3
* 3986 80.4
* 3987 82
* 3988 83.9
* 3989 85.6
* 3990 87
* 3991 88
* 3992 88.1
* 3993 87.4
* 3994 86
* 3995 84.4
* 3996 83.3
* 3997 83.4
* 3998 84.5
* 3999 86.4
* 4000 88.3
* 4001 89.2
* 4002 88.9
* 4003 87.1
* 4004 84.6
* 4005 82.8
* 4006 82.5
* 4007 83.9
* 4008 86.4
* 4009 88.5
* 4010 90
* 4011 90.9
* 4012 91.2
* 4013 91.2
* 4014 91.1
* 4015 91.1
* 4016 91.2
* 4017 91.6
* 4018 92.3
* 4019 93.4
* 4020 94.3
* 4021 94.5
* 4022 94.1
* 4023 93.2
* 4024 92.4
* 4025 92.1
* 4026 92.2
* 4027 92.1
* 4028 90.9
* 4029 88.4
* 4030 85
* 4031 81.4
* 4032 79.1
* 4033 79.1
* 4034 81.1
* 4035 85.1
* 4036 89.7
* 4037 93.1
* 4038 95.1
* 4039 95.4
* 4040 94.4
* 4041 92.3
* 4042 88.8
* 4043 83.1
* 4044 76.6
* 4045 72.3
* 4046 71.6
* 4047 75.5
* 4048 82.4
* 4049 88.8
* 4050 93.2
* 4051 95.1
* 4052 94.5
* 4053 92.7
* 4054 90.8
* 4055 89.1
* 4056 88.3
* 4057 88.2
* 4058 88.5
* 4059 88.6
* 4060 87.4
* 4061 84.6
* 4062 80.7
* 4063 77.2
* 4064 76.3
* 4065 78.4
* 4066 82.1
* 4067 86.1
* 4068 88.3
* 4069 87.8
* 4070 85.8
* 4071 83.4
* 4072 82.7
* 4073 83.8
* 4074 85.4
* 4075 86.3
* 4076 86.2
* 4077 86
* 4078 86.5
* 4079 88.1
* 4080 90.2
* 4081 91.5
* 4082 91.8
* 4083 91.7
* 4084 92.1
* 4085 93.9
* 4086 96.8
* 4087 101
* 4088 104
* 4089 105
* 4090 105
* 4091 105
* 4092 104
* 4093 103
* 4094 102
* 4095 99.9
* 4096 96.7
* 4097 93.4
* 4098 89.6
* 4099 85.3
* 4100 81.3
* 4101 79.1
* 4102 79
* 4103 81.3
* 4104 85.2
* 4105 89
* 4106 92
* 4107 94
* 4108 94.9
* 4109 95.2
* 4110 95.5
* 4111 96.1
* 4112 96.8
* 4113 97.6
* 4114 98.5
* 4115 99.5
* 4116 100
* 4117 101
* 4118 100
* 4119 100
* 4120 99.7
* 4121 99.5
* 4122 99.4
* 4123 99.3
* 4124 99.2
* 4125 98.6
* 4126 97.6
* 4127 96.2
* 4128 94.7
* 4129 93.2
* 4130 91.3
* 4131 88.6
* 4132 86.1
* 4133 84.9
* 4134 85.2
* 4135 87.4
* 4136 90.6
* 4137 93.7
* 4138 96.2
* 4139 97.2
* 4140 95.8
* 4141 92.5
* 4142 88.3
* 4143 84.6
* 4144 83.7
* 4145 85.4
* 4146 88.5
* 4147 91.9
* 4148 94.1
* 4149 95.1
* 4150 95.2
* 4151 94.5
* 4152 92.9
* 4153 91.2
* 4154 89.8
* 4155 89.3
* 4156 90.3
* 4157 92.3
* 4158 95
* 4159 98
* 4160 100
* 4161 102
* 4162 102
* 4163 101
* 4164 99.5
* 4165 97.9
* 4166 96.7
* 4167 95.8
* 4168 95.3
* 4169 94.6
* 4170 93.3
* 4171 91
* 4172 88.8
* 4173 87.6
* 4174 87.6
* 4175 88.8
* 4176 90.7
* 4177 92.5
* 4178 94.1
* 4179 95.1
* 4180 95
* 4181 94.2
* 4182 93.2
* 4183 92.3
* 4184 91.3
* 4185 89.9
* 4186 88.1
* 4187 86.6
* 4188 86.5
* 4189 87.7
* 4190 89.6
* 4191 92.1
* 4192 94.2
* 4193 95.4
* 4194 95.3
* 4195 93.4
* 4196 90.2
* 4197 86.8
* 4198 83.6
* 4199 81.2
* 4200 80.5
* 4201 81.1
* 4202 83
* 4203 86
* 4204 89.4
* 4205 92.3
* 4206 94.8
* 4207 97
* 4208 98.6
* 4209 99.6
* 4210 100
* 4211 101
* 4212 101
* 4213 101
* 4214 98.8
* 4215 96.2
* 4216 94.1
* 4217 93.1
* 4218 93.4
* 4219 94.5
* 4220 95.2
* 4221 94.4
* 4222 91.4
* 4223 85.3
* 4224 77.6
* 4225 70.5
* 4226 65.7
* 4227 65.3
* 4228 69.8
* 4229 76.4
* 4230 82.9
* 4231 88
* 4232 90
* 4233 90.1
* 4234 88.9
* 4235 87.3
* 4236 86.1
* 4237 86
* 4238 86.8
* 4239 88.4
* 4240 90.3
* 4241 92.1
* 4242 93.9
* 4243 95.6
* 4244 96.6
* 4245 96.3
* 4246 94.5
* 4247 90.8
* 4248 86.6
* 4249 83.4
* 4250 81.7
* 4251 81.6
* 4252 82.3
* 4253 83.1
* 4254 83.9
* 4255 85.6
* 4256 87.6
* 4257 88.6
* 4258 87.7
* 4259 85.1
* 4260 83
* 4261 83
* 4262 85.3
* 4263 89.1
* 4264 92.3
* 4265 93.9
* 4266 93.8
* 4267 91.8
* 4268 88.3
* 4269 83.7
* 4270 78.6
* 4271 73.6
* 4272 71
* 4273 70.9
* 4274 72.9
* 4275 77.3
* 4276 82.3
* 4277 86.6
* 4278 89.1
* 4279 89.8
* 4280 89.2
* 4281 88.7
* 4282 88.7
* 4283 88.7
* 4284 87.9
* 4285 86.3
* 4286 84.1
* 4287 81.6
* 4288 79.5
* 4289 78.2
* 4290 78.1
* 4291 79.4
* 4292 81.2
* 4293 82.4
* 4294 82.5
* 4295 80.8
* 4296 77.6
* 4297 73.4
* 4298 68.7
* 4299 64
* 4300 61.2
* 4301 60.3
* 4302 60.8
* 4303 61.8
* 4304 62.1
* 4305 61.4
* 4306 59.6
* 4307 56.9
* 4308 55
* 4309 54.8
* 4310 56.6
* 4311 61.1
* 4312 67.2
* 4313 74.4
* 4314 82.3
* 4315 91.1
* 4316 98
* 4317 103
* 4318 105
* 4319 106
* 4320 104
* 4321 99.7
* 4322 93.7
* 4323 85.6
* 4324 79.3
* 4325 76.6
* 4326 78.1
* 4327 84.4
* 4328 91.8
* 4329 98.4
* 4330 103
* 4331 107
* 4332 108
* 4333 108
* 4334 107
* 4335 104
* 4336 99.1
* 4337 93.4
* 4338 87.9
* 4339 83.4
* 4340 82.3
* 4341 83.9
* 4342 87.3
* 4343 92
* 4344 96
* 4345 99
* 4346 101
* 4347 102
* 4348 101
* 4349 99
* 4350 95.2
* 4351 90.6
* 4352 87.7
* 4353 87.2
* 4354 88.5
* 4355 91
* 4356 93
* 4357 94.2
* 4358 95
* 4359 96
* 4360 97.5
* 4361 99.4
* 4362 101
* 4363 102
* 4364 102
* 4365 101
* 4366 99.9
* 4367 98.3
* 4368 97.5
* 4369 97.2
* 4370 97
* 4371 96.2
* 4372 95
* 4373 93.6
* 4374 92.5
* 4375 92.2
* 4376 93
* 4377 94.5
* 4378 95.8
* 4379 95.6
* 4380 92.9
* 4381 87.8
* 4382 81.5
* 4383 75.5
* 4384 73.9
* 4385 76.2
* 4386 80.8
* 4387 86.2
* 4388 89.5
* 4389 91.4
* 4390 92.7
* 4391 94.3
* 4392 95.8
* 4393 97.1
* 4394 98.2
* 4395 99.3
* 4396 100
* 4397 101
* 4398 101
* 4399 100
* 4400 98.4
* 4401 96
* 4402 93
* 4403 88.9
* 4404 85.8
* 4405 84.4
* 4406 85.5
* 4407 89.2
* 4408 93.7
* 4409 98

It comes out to 1.2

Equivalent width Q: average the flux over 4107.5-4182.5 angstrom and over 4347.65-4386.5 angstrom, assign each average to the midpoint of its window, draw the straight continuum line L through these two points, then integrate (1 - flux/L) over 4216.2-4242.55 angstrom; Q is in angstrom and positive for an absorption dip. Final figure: 2.3 angstrom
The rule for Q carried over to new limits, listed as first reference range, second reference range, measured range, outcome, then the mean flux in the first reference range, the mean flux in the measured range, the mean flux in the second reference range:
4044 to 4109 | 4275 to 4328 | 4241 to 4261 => -1.6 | 89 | 87.8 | 79.1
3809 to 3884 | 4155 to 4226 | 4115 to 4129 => -2.6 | 47.9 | 98.7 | 92.2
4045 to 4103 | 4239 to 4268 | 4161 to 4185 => -1.4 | 89.1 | 93.9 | 88.5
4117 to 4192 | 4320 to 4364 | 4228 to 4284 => 4.5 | 93.1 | 86.2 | 94.4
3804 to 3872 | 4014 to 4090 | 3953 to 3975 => 8.3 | 49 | 44.6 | 88.4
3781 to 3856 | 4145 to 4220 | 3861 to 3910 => 3.2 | 53.4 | 56.7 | 92.9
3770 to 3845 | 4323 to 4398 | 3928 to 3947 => 9.0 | 55.4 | 34.1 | 93.6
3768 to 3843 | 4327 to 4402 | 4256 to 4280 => 0.9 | 55.5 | 84.4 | 94.6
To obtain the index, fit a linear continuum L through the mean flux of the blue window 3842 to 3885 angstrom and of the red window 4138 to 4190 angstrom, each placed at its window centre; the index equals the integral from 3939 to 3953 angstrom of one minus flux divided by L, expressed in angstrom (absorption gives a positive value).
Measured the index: 1.9 angstrom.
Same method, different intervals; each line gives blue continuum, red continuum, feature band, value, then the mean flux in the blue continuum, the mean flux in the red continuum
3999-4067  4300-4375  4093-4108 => -0.3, 87.5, 89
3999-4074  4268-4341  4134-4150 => -1.1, 87.3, 82.1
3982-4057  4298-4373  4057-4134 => -3.8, 87.3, 88.3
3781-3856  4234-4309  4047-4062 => -4.6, 53.4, 81.5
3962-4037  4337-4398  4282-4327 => 6.3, 76.2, 93.2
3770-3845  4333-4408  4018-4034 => -4.4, 55.4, 93.5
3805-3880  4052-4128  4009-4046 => -3.6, 48.9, 92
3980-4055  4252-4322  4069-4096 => -2.5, 87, 80.4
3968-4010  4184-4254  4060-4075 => -0.8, 73.9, 88.8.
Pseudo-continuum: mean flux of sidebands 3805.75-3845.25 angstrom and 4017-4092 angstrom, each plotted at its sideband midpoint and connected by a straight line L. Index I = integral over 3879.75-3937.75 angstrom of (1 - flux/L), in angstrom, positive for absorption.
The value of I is 6.5 angstrom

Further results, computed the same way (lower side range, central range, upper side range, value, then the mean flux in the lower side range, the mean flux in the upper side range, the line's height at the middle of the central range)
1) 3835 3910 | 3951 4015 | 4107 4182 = 1.2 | 53.9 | 94.1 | 70.3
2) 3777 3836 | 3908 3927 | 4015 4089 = 2.3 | 55.6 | 88.2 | 70.4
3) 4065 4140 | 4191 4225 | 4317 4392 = 0.5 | 92.8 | 93.7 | 93.2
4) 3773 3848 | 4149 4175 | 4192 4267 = -3.5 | 55.1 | 88.6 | 83.2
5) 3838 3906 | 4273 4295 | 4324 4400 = 1.1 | 54.4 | 93.9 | 87.6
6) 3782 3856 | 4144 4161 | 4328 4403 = -3.1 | 53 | 94.6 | 78.4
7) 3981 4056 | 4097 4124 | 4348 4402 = -1.4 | 87.1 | 93.8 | 88.9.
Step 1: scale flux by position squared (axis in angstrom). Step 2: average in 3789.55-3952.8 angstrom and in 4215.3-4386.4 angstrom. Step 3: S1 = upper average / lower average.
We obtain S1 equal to 2.1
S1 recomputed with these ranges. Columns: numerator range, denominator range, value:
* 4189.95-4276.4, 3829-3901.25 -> 2.05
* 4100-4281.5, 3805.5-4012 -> 1.85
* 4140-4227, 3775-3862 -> 2.03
